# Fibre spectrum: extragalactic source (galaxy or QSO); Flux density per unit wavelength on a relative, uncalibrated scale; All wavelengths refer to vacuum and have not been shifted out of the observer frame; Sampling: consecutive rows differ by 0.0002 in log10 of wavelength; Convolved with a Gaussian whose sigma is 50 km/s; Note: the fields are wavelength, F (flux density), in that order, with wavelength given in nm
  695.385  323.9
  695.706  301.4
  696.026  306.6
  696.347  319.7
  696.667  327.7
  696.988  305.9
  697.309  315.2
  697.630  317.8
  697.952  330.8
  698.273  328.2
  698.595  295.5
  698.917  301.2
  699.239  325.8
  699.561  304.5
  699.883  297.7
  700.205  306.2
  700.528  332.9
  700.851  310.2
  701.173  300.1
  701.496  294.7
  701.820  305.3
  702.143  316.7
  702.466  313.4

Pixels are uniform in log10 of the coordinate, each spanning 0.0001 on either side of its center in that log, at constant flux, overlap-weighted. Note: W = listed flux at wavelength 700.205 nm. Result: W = 306.2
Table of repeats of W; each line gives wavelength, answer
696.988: 305.9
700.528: 332.9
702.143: 316.7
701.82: 305.3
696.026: 306.6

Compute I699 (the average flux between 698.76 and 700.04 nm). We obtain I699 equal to 307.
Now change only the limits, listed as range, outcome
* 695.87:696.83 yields 318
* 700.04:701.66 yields 309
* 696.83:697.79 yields 313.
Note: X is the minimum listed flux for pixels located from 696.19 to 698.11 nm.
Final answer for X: 305.9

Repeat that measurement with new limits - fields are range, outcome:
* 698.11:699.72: 295.5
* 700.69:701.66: 294.7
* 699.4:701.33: 297.7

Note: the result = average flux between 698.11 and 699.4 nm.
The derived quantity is 313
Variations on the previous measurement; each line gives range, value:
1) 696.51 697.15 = 317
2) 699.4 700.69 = 310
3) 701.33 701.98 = 300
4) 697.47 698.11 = 324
